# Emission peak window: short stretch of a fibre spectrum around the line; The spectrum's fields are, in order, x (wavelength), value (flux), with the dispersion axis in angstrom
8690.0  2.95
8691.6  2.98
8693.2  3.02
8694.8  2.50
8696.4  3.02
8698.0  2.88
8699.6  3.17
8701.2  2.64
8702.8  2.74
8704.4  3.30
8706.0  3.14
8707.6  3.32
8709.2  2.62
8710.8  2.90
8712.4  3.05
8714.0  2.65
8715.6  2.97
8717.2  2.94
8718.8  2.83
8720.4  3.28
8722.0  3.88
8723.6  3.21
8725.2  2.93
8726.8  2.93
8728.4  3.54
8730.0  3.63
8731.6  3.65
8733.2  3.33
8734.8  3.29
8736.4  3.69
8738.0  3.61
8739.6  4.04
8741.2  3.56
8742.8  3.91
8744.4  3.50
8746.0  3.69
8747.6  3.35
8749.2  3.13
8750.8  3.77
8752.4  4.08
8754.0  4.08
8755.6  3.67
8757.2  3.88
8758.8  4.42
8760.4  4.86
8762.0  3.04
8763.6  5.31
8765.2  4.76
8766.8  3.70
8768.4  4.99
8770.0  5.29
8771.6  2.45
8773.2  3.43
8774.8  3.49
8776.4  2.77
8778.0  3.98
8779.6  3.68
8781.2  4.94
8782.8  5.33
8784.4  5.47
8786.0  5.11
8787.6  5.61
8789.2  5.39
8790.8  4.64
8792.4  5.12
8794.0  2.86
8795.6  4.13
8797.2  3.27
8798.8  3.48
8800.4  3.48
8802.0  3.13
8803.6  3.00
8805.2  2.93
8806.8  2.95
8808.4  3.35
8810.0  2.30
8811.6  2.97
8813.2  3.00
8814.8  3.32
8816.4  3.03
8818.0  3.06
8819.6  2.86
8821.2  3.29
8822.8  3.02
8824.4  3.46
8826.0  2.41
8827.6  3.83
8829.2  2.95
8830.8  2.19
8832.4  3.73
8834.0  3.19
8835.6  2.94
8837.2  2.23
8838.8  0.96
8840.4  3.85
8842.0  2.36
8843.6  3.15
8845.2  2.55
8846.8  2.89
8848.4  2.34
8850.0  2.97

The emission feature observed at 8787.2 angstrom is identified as [N II] 6583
